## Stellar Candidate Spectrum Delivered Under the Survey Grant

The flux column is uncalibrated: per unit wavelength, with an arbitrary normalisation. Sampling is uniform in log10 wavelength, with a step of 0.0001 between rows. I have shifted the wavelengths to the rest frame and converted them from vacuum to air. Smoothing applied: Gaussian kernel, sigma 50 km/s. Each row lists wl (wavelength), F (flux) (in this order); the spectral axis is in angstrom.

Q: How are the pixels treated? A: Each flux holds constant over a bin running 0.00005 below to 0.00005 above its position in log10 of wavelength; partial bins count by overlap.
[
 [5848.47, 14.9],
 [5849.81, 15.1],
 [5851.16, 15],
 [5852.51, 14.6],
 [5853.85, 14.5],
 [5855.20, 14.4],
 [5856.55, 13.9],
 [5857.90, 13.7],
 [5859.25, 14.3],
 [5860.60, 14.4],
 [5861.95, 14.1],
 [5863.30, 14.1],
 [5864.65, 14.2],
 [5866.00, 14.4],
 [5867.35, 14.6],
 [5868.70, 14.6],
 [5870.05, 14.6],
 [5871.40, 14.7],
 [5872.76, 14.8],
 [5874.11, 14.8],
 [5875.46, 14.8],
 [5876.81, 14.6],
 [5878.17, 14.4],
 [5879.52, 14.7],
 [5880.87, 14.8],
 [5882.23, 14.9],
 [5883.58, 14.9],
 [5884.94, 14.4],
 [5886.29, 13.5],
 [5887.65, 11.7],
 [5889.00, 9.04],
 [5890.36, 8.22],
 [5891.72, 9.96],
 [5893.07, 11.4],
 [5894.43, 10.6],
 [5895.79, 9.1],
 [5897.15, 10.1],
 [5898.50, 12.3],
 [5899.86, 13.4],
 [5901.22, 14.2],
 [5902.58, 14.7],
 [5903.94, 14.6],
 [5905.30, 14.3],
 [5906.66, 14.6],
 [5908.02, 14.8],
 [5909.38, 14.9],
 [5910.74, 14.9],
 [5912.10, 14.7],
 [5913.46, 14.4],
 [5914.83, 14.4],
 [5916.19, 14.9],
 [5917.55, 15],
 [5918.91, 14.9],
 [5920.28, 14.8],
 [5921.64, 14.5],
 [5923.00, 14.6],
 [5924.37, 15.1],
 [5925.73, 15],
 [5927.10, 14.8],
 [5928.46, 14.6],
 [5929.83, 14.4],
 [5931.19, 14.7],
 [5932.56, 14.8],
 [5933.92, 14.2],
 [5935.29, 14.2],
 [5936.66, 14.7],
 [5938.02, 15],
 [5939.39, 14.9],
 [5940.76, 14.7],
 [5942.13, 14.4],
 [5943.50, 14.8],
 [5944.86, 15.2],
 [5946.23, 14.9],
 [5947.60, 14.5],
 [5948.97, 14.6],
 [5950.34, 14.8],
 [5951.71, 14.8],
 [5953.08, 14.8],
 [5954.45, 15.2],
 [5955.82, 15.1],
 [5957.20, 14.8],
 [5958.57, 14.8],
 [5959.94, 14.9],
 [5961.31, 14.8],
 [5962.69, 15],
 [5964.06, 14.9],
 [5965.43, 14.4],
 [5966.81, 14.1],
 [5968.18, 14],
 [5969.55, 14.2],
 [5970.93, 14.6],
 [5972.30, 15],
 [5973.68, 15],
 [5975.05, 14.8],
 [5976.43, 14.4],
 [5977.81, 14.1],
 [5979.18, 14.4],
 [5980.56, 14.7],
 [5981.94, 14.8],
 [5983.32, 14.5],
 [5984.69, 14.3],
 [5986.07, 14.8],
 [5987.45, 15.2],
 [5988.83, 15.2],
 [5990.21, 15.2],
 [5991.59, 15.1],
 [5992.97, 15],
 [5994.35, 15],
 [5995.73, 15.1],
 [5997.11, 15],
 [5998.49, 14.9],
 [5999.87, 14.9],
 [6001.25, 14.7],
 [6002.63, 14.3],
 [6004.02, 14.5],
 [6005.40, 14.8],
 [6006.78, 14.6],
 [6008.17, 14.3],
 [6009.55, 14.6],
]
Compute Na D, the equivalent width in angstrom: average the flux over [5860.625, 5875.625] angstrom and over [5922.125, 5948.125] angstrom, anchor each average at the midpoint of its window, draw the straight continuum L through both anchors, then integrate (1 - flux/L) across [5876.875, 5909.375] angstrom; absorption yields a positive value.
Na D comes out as 3.78 angstrom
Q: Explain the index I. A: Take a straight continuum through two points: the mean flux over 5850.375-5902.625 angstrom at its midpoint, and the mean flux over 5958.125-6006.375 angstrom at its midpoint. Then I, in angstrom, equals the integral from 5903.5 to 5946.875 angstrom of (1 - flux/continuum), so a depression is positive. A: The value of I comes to -2.1 angstrom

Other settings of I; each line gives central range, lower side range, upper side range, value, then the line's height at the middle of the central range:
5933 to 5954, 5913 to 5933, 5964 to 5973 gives -0.2 angstrom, 14.6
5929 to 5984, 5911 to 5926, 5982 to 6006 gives 0.5 angstrom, 14.8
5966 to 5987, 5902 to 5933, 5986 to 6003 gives 0.6 angstrom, 14.9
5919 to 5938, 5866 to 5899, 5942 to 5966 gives -0.7 angstrom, 14.2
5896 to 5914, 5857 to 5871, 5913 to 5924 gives 0.9 angstrom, 14.6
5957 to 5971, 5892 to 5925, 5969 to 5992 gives -0.1 angstrom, 14.5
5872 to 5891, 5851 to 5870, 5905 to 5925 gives 1.2 angstrom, 14.5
